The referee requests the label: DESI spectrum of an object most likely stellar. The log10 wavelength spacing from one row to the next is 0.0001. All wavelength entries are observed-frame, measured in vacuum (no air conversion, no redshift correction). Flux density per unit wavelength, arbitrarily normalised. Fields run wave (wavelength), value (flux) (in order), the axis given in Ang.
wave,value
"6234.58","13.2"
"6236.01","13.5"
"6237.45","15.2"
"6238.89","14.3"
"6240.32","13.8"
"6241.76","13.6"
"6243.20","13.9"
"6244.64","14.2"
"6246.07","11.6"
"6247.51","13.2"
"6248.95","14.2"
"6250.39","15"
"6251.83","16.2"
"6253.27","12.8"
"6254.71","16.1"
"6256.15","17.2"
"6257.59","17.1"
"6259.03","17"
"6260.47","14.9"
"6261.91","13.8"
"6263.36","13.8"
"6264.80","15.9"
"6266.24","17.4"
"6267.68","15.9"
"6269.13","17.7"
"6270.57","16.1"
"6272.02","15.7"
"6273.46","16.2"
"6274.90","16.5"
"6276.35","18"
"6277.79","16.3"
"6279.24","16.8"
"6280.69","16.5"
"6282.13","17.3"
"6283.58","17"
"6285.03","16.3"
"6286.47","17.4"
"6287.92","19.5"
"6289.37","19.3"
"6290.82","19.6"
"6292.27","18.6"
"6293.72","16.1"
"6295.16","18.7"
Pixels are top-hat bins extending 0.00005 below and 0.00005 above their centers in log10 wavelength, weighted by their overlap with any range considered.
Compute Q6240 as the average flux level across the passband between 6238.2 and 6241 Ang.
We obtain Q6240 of 14.1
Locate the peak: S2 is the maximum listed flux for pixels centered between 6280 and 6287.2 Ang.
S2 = 17.4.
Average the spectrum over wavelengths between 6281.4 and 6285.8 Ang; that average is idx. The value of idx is 16.9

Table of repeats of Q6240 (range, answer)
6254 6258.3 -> 16.8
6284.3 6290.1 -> 18.1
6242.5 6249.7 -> 13.4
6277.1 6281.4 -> 16.5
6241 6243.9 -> 13.7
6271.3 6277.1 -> 16.6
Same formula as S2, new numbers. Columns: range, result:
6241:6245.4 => 14.2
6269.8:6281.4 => 18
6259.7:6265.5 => 15.9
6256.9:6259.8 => 17.1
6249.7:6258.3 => 17.2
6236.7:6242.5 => 15.2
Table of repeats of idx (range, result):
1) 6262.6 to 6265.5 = 14.8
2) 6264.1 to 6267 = 16.7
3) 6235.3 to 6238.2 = 14.3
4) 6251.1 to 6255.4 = 15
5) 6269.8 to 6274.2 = 16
